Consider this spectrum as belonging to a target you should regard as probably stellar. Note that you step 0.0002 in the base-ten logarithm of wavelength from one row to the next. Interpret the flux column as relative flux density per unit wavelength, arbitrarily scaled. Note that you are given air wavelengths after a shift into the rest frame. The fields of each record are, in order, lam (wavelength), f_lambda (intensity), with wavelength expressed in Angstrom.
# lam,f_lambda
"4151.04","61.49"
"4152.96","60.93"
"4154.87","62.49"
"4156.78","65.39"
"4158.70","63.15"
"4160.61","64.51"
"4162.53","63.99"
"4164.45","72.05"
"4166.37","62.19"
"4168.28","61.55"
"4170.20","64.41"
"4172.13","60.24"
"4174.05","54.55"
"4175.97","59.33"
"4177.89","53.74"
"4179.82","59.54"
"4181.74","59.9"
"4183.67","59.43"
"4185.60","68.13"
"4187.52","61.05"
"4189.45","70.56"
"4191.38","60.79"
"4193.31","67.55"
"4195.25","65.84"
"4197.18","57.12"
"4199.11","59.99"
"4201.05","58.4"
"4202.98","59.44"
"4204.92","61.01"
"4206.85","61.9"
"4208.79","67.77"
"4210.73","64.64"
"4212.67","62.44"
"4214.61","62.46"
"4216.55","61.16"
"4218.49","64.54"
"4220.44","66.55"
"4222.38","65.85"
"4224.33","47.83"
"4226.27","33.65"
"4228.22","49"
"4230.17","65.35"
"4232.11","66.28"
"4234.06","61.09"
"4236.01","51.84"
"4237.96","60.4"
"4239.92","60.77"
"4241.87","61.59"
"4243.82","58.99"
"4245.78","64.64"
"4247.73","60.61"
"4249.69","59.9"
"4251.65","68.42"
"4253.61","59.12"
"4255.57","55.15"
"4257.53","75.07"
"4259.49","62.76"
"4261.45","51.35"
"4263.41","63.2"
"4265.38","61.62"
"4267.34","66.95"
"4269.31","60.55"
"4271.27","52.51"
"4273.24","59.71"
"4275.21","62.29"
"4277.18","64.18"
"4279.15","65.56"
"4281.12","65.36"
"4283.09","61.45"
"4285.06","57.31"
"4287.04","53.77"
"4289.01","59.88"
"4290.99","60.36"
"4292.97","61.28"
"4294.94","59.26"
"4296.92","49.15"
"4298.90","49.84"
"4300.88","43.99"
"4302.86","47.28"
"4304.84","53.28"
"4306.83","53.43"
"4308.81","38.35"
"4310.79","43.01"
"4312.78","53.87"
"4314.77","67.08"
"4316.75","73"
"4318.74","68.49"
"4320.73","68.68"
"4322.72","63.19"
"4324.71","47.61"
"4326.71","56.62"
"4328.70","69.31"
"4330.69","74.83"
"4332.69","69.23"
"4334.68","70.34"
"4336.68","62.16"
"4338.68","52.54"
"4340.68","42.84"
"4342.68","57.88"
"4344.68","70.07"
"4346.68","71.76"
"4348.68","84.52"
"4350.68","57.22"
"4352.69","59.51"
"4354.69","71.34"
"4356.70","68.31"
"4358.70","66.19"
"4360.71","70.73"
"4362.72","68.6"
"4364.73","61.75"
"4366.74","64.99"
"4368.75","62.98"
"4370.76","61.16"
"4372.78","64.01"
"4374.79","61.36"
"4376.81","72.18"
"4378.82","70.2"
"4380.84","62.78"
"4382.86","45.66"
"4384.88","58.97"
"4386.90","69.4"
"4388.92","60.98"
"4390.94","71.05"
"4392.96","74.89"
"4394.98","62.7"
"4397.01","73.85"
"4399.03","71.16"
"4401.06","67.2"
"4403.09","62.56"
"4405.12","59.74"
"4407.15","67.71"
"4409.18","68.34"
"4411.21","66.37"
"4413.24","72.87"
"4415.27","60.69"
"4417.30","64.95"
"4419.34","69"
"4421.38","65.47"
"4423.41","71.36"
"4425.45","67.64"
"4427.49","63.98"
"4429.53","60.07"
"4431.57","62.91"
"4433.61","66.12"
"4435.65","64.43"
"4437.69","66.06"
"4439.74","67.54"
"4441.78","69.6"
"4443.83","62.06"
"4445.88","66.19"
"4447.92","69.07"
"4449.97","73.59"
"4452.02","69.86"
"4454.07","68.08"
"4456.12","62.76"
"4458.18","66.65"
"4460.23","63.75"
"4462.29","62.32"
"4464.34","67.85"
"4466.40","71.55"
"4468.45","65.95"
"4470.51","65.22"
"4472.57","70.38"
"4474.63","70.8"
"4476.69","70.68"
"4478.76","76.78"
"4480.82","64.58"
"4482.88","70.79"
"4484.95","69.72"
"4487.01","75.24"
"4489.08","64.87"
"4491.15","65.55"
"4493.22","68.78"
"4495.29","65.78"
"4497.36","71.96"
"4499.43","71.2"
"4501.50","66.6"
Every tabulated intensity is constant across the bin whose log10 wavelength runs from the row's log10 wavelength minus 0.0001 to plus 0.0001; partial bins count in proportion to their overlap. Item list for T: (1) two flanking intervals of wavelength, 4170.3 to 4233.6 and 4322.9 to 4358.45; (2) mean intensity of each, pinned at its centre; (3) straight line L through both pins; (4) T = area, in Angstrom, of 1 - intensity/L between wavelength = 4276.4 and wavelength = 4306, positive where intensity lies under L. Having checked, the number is 2.8 Angstrom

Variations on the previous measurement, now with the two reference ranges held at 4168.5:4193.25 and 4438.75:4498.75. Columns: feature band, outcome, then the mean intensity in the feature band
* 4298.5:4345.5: 4.65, 58.3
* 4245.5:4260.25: -0.04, 63.1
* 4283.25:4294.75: 0.91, 58.8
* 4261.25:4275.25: 0.72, 60.1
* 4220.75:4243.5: 1.98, 57.1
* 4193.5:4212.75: -0.09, 62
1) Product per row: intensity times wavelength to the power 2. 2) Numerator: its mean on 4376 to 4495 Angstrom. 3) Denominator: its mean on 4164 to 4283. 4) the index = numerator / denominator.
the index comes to 1.21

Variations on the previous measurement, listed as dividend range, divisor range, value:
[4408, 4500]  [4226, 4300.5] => 1.24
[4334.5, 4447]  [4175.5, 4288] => 1.16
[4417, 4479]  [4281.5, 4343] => 1.23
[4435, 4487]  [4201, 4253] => 1.26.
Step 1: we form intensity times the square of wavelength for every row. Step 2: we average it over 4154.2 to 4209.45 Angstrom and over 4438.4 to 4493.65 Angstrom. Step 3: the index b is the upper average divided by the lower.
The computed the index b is 1.2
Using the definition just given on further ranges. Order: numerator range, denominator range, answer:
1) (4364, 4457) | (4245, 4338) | 1.16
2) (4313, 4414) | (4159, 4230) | 1.16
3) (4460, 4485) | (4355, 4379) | 1.09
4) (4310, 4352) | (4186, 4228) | 1.10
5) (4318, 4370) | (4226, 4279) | 1.12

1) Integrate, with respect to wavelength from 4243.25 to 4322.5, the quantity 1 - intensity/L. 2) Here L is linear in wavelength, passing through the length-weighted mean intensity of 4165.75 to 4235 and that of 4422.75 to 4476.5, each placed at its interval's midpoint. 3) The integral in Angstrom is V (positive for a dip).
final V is 4.6 Angstrom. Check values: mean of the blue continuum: 60.7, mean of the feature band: 59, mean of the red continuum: 66.8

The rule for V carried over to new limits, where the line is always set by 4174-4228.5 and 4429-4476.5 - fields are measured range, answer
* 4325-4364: -0.66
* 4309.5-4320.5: 0.40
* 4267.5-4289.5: 0.65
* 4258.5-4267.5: 0.19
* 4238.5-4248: 0.02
